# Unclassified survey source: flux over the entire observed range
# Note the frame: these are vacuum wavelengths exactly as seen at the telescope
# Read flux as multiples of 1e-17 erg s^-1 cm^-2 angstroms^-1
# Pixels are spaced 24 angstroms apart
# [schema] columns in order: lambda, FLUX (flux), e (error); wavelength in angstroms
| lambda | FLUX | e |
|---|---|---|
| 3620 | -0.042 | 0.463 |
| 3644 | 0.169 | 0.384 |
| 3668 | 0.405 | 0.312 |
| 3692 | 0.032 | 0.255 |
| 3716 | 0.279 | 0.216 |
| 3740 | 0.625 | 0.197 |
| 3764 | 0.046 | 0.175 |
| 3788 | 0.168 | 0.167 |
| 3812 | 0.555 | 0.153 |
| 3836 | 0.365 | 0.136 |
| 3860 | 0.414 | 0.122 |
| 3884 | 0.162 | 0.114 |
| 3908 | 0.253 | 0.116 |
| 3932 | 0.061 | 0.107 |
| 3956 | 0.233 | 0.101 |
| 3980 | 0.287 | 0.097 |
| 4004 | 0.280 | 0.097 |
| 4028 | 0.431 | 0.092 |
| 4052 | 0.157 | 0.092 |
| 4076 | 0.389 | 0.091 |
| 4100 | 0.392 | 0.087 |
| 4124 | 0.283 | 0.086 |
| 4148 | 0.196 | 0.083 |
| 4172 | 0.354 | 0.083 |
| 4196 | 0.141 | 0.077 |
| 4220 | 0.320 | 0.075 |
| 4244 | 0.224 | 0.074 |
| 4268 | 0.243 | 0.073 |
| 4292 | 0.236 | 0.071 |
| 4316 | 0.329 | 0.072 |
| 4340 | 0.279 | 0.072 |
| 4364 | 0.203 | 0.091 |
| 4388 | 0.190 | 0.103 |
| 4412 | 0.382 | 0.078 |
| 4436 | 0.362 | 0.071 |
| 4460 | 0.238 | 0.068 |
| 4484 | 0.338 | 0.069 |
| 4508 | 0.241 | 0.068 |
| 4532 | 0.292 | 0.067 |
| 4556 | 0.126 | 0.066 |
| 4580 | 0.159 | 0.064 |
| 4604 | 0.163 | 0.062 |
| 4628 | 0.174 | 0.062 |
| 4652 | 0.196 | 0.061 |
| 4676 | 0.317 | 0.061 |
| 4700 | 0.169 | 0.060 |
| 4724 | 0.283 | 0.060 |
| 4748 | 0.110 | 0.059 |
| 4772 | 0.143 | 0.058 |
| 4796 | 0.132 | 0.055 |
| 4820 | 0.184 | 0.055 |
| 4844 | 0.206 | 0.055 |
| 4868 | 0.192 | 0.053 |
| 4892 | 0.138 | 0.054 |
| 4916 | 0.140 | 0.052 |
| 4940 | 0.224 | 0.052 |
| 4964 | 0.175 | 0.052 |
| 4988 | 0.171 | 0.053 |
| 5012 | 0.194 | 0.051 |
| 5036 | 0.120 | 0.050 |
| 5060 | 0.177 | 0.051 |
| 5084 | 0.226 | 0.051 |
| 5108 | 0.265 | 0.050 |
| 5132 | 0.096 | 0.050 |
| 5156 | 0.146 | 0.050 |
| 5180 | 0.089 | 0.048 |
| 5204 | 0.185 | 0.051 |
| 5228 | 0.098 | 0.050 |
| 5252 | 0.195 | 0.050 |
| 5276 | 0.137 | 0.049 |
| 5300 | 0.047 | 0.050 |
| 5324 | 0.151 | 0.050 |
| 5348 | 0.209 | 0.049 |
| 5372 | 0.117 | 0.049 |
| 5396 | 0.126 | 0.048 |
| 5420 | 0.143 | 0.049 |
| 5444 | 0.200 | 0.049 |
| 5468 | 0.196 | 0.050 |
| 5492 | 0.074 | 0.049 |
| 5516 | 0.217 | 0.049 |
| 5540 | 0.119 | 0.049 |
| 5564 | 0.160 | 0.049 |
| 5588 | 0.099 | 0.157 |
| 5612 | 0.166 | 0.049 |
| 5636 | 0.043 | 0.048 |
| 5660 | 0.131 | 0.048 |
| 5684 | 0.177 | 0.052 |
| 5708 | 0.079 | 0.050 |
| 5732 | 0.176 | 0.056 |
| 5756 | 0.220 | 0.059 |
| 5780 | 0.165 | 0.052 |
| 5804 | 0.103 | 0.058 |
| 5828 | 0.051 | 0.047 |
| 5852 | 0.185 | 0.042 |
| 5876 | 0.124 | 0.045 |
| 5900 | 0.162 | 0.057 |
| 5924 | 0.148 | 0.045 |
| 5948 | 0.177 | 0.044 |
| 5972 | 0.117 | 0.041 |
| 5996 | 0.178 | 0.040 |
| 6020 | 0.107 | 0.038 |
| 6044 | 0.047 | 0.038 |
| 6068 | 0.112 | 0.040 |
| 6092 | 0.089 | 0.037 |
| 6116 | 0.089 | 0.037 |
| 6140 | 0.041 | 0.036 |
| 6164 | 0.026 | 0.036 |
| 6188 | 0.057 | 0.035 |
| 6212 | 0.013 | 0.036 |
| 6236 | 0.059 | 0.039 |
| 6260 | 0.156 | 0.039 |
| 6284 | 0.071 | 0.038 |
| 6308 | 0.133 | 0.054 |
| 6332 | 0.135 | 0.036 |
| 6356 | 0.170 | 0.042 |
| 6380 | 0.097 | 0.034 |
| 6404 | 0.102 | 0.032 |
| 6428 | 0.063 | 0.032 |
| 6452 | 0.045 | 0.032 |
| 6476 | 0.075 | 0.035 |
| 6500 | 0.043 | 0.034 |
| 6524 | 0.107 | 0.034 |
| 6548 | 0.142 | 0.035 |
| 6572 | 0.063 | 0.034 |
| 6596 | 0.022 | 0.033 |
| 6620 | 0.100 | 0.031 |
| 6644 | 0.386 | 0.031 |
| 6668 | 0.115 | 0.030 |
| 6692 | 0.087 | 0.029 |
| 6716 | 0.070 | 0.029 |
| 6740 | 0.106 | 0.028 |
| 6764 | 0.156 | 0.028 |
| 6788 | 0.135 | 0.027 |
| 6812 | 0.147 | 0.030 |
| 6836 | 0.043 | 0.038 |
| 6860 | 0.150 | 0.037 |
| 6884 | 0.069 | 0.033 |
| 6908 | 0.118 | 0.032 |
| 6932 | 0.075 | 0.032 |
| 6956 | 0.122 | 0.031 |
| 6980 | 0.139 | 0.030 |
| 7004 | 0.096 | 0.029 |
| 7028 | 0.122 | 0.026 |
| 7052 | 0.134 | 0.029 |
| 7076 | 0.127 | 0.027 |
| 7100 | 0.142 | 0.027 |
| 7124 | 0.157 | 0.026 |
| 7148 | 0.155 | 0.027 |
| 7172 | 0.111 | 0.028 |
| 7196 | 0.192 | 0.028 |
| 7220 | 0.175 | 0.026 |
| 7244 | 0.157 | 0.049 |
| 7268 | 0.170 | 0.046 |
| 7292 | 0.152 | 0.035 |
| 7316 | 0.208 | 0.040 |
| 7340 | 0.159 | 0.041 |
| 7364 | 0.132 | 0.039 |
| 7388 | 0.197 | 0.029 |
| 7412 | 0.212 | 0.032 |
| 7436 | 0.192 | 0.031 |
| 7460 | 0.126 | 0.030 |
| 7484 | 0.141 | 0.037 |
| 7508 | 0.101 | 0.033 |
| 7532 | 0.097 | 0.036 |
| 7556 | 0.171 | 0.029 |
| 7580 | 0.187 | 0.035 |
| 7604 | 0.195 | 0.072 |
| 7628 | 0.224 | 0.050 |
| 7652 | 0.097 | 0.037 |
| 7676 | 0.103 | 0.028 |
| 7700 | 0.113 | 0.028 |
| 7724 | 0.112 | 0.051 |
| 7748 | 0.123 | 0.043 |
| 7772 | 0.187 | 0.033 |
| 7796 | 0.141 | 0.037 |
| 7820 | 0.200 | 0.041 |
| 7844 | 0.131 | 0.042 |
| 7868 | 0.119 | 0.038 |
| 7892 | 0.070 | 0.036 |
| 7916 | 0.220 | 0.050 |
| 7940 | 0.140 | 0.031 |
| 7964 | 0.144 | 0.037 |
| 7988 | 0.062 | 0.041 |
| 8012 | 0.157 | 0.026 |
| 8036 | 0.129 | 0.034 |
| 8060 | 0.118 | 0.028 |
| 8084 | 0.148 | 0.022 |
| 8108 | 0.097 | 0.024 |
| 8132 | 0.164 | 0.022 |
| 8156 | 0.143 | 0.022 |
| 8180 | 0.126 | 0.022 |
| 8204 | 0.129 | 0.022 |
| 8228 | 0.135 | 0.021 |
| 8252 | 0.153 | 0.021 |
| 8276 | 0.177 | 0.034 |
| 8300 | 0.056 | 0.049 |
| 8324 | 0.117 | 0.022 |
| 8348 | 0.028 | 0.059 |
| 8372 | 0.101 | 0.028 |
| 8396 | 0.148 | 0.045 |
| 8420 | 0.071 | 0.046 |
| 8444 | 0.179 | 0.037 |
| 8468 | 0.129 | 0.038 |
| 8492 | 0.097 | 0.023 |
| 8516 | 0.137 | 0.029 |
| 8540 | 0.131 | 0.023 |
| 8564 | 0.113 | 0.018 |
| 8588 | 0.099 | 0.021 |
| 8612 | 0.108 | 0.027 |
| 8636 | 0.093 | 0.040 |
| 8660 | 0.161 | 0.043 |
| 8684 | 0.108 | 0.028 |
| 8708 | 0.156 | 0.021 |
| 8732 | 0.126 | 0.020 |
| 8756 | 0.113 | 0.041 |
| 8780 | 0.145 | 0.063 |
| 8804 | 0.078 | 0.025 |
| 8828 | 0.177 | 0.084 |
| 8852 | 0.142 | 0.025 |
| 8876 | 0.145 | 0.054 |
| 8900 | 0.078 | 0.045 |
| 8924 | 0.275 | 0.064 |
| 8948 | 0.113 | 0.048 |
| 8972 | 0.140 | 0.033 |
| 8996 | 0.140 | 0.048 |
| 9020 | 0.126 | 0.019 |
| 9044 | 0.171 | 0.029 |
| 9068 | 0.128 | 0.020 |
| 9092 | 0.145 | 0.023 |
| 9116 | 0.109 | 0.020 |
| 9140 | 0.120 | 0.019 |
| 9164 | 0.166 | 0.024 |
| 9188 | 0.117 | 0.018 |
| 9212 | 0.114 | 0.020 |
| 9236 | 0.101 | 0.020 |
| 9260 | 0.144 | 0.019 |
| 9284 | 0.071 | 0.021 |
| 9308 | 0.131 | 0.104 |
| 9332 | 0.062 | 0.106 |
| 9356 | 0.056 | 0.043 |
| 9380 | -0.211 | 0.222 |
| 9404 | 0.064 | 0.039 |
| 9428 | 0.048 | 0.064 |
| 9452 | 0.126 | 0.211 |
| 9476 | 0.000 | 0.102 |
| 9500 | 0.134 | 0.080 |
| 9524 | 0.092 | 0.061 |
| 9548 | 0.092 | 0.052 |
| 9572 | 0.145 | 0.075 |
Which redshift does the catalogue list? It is 0.78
